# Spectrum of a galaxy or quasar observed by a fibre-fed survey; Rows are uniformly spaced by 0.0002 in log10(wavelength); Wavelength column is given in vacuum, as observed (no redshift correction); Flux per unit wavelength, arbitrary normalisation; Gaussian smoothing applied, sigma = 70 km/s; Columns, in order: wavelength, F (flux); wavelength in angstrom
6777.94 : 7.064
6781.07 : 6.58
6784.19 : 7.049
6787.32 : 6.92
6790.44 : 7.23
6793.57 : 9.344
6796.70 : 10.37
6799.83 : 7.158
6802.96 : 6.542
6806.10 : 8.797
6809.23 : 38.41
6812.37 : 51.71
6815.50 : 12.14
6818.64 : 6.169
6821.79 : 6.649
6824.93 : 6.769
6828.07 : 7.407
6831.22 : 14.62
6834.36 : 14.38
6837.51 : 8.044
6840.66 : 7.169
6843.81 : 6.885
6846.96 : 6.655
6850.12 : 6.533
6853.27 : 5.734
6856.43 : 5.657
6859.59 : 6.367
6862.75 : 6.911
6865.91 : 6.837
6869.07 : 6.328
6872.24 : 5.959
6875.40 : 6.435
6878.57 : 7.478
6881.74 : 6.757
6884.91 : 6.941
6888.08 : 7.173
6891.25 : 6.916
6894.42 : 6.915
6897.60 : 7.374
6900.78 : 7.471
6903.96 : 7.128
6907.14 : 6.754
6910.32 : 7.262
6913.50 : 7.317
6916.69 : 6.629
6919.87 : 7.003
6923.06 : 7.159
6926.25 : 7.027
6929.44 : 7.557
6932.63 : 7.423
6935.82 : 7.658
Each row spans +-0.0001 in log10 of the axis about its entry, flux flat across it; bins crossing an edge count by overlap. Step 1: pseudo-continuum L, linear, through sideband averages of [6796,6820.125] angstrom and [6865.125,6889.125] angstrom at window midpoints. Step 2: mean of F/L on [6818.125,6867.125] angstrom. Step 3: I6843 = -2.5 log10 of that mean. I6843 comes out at 0.50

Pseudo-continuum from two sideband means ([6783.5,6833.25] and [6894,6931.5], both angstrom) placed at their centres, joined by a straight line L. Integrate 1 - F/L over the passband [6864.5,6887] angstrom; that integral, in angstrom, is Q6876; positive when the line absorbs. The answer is 6.2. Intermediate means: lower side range 13.1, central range 6.69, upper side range 7.14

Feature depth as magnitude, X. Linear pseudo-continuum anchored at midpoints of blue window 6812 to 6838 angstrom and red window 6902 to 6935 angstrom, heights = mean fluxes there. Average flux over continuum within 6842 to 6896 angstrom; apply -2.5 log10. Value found 0.45 mag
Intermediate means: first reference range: 12.7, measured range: 6.62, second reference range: 7.14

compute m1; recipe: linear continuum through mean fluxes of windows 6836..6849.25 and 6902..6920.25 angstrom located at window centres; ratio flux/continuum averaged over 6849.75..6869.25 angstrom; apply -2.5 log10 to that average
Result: 0.128 mag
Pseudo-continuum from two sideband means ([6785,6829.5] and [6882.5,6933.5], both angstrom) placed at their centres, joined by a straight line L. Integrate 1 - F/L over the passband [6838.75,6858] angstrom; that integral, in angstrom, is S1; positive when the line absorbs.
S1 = 7.64 angstrom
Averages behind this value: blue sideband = 13.2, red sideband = 7.12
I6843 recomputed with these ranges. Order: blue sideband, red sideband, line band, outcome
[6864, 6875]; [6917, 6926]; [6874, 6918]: -0.053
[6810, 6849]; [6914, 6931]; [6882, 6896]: 0.297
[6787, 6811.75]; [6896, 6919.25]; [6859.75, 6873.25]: 0.421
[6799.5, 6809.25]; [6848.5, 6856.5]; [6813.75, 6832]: 0.098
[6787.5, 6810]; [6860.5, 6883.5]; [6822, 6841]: -0.057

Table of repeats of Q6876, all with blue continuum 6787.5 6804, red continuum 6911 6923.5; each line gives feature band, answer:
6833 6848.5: -1.7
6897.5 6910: 0.0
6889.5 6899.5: 0.2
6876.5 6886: 0.4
